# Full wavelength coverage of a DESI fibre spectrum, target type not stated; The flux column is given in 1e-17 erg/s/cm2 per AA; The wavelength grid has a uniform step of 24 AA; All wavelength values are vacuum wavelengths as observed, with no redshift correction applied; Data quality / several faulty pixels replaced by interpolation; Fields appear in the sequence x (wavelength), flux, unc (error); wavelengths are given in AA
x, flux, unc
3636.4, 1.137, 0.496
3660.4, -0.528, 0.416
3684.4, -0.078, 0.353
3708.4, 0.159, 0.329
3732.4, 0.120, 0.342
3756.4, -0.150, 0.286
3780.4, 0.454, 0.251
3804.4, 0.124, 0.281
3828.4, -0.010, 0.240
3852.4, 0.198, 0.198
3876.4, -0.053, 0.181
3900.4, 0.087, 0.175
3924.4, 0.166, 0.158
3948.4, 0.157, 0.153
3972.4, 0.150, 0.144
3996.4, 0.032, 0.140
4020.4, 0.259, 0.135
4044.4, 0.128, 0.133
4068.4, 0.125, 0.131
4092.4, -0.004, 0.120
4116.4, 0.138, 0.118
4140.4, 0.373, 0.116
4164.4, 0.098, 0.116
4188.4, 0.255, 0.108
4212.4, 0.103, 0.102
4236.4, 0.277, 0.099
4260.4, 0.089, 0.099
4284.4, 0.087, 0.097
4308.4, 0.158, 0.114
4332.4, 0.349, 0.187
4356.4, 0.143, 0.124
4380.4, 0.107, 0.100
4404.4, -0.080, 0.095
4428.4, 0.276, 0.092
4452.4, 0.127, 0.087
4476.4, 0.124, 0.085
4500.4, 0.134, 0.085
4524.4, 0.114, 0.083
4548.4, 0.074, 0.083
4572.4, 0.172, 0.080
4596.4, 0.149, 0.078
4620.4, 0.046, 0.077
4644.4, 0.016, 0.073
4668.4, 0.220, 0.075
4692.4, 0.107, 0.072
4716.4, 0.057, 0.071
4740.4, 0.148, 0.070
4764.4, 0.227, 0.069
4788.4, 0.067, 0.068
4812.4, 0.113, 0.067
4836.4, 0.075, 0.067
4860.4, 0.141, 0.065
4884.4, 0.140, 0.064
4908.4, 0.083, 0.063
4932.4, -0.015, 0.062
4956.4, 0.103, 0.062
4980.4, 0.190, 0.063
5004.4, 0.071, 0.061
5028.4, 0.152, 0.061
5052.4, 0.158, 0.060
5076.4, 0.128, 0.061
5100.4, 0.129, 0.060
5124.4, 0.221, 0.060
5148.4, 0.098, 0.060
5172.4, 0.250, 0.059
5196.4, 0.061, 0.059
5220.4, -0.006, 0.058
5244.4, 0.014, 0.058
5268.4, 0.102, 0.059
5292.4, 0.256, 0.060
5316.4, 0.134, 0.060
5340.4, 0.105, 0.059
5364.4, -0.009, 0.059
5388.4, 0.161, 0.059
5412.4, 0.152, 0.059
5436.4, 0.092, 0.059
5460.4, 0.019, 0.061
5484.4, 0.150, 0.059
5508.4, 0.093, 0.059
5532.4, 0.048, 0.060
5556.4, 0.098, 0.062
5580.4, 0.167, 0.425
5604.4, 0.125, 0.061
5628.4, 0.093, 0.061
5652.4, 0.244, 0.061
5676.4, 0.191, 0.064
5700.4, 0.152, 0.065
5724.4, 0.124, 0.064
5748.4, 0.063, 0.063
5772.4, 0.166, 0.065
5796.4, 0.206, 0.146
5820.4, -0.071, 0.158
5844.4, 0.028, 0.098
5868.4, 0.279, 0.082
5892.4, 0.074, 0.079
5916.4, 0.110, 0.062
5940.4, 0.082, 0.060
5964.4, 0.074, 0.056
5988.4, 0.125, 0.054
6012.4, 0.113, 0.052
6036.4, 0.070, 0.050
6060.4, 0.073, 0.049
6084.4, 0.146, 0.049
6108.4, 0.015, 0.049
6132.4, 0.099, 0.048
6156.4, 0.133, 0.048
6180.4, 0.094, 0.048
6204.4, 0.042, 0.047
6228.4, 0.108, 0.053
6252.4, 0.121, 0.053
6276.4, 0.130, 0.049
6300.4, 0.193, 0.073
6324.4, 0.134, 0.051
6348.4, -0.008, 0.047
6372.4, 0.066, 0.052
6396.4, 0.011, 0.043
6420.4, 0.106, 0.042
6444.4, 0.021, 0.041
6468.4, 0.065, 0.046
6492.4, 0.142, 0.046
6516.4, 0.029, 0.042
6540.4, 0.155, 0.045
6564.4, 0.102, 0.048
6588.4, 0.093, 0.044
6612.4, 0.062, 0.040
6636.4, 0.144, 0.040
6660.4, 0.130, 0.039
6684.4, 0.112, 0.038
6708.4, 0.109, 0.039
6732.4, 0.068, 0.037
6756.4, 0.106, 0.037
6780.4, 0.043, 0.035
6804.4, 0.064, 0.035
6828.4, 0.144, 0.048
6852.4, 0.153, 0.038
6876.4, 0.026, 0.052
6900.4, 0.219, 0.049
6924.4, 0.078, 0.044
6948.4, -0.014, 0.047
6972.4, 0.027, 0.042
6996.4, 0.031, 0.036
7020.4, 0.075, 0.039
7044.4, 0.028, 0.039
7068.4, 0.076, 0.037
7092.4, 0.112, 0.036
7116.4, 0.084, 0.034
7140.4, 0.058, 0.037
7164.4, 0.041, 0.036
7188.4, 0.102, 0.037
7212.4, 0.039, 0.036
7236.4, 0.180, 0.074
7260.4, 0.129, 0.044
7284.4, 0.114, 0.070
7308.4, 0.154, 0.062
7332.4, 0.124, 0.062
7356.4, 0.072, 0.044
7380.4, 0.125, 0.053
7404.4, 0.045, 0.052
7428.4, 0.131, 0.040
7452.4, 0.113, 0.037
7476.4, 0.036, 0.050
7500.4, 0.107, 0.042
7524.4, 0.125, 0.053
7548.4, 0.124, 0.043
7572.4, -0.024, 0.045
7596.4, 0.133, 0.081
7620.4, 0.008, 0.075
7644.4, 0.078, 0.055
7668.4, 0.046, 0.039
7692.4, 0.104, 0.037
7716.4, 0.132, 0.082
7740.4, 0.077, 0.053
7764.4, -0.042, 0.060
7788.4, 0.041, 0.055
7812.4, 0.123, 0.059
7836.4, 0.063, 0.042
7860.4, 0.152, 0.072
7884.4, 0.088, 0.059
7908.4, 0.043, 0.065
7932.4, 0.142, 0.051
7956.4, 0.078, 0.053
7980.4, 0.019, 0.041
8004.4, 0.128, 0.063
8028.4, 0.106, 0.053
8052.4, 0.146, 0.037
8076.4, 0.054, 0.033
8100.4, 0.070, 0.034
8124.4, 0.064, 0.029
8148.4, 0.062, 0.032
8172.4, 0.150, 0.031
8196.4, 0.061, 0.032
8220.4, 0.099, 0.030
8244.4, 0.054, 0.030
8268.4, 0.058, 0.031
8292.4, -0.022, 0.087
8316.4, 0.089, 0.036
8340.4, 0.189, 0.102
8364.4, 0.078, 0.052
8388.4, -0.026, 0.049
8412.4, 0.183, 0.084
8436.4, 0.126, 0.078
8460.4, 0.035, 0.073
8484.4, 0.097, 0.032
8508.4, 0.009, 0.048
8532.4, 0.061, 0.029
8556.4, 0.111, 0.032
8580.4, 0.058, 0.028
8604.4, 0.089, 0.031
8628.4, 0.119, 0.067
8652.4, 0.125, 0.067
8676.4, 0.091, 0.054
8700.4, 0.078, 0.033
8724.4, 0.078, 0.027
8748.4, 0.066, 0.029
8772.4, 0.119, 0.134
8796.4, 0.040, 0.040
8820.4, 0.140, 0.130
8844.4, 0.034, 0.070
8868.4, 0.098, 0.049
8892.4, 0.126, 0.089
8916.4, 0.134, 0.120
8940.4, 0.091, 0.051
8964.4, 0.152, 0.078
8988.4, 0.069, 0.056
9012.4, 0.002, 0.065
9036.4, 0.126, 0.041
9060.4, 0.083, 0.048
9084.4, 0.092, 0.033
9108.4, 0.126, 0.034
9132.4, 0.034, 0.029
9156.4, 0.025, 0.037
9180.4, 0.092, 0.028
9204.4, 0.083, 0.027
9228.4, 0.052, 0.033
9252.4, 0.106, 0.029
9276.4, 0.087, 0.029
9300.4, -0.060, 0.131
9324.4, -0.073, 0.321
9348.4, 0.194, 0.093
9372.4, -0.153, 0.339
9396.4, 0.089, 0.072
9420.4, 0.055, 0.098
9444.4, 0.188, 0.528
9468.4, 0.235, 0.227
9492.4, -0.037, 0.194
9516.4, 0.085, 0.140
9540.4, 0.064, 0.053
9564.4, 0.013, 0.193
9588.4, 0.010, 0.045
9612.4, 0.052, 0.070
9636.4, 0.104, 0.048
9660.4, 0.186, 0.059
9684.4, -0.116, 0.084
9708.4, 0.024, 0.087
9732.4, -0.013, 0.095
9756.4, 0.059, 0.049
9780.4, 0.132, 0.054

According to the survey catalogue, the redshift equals 0.20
